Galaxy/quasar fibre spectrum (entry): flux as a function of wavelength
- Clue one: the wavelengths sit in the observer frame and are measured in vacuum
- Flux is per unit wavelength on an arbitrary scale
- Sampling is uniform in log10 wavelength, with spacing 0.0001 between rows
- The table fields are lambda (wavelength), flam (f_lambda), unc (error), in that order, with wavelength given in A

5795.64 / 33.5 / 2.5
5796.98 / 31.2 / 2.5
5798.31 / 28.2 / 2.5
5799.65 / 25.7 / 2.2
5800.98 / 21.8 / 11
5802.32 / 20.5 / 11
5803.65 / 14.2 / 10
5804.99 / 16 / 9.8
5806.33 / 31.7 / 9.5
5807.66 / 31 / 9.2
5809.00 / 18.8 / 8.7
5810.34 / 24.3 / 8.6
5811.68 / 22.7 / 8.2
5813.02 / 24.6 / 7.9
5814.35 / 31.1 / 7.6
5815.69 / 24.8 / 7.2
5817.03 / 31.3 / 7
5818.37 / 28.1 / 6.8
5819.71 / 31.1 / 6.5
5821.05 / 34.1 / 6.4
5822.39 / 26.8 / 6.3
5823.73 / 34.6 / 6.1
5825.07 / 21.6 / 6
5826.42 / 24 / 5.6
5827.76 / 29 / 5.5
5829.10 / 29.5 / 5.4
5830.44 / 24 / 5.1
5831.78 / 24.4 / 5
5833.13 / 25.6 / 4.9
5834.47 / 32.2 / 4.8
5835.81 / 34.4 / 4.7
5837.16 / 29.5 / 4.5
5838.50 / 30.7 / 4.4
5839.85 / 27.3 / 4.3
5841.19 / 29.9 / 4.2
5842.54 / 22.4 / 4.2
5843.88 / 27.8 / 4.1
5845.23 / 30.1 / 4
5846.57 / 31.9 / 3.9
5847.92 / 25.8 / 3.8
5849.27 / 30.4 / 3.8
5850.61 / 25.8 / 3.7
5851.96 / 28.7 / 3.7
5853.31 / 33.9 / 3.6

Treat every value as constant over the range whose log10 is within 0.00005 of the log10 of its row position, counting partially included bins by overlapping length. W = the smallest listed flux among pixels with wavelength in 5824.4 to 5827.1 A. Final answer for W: 21.6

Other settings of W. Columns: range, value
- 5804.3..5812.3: 16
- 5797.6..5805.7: 14.2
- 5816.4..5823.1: 26.8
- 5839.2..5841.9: 27.3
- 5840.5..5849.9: 22.4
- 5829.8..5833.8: 24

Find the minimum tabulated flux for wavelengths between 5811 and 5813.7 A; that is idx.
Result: 22.7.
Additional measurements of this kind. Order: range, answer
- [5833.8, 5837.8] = 29.5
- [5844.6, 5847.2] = 30.1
